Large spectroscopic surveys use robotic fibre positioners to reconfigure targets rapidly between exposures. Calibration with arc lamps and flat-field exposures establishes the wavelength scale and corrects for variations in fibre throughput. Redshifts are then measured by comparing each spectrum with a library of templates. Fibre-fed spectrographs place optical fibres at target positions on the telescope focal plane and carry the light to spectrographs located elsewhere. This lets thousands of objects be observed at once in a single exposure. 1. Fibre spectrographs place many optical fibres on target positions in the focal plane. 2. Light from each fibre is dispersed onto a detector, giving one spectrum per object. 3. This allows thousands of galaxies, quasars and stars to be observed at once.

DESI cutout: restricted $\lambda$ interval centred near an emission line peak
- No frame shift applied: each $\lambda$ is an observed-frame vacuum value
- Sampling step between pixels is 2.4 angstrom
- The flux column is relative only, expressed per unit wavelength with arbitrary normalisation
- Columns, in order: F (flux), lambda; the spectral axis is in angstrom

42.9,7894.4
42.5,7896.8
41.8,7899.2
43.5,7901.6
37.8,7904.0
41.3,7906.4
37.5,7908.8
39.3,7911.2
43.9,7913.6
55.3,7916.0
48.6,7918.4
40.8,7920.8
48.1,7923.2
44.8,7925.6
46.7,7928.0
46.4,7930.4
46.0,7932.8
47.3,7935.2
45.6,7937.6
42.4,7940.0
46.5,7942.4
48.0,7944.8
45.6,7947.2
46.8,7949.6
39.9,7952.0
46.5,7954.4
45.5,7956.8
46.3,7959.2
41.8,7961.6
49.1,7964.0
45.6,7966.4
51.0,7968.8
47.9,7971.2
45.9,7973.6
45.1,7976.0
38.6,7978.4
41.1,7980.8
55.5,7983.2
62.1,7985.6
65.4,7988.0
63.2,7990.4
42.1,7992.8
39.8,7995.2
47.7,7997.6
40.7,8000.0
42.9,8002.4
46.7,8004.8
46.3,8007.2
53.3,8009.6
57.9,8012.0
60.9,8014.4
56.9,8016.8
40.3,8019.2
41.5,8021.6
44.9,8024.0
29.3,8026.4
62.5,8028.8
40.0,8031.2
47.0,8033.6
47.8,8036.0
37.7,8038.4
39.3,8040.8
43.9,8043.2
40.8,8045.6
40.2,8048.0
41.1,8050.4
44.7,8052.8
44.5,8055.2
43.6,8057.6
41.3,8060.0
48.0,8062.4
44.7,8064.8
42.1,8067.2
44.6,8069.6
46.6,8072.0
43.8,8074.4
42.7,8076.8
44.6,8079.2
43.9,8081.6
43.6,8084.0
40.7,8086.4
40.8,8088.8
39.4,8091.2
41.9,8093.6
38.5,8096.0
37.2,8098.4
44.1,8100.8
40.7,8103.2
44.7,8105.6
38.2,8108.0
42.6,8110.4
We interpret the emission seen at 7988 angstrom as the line H-alpha 6563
